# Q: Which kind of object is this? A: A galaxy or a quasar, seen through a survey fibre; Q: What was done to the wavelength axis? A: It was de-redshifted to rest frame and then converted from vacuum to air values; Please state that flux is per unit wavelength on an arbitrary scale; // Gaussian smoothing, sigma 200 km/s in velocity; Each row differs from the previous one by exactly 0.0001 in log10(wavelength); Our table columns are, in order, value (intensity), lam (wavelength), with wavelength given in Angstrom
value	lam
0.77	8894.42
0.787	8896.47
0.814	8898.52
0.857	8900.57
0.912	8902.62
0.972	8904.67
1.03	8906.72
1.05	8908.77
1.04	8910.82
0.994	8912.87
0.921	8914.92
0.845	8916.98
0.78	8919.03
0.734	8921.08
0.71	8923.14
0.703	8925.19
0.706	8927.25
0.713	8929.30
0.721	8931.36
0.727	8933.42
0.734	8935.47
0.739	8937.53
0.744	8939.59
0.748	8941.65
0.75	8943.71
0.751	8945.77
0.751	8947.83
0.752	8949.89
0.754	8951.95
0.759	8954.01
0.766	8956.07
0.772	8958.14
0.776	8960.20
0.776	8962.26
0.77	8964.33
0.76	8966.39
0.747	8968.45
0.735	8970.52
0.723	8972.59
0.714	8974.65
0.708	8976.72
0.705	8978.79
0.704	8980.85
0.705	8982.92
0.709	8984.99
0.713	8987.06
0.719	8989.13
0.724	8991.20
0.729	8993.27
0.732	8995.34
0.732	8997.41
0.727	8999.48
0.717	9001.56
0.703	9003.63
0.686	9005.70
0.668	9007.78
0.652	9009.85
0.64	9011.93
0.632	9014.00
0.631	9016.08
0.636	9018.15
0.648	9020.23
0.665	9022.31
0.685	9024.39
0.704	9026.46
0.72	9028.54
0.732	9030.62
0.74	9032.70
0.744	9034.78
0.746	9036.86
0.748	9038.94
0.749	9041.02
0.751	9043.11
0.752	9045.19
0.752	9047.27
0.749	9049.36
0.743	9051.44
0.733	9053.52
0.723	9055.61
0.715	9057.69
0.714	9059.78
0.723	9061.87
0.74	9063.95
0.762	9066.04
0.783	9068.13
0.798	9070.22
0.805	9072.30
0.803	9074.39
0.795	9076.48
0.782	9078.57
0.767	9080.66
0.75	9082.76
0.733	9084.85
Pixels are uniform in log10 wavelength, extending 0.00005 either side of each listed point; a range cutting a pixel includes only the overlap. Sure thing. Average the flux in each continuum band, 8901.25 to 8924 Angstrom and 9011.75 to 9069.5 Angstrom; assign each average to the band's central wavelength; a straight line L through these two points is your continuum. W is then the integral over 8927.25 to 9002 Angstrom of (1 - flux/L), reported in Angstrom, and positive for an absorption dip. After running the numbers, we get 8.5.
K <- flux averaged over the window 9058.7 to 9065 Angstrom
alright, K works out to 0.725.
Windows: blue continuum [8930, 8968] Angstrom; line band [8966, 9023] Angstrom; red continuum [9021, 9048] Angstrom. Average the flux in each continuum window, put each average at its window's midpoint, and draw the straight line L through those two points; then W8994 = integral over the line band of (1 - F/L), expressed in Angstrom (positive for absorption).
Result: 3.2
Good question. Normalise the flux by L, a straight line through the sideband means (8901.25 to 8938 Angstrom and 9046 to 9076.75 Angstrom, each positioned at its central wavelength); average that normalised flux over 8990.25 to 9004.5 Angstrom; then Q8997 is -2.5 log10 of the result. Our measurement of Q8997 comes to 0.10 mag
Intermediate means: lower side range 0.837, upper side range 0.755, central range 0.724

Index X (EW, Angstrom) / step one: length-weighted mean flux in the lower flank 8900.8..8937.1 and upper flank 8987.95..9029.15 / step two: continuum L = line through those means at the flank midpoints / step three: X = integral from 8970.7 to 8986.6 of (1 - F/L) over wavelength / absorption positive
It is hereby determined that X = 0.6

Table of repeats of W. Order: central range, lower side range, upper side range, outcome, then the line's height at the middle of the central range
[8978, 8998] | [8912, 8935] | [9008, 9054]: 0.5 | 0.734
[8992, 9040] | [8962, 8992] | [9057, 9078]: 3.0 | 0.743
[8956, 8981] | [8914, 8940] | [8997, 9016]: -1.0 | 0.714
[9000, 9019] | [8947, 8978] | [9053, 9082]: 2.3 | 0.755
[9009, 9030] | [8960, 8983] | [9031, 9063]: 2.1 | 0.737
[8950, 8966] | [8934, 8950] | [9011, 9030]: -0.8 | 0.729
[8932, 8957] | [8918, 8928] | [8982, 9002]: -0.8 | 0.725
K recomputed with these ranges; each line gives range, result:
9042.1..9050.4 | 0.751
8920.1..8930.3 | 0.713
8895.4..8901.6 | 0.819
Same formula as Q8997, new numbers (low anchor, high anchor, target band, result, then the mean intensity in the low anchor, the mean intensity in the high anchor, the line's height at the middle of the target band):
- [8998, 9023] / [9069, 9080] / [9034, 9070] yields 0.009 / 0.668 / 0.796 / 0.751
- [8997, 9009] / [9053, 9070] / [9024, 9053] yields -0.019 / 0.703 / 0.739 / 0.725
